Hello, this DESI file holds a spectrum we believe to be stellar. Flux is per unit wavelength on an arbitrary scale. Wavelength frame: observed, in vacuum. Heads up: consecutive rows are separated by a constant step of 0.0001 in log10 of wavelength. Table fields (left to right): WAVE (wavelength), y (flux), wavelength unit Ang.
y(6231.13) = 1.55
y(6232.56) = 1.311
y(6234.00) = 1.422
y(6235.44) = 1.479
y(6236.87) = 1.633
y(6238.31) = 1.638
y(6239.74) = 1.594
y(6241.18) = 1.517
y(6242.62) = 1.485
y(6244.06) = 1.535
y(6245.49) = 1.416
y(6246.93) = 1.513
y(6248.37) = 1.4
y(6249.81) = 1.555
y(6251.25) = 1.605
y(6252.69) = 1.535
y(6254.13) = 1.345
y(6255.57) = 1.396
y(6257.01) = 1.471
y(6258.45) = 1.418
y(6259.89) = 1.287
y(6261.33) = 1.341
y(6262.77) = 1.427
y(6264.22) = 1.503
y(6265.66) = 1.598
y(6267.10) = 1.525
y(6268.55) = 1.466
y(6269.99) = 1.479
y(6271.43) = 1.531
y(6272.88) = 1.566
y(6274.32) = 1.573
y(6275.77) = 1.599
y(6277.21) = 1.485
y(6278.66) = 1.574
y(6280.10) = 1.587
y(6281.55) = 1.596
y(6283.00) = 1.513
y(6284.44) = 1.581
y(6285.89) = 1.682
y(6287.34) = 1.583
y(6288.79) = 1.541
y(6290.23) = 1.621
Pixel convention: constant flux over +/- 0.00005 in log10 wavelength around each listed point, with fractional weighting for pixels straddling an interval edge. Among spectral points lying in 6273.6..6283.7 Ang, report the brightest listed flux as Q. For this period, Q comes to 1.599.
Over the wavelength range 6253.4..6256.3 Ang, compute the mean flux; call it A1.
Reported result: 1.37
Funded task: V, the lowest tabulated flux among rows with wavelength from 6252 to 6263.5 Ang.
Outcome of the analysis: 1.287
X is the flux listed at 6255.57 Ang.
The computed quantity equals 1.396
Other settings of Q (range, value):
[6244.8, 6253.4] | 1.605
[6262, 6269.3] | 1.598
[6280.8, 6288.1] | 1.682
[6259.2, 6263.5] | 1.427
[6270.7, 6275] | 1.573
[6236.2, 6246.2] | 1.638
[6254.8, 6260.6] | 1.471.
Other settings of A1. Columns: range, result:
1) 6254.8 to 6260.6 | 1.39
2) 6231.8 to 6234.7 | 1.37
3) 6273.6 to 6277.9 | 1.55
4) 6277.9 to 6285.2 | 1.57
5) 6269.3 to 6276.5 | 1.55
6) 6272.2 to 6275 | 1.57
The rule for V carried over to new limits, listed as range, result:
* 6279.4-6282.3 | 1.587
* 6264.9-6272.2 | 1.466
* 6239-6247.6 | 1.416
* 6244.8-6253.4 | 1.4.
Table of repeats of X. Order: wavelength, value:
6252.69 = 1.535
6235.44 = 1.479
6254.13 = 1.345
